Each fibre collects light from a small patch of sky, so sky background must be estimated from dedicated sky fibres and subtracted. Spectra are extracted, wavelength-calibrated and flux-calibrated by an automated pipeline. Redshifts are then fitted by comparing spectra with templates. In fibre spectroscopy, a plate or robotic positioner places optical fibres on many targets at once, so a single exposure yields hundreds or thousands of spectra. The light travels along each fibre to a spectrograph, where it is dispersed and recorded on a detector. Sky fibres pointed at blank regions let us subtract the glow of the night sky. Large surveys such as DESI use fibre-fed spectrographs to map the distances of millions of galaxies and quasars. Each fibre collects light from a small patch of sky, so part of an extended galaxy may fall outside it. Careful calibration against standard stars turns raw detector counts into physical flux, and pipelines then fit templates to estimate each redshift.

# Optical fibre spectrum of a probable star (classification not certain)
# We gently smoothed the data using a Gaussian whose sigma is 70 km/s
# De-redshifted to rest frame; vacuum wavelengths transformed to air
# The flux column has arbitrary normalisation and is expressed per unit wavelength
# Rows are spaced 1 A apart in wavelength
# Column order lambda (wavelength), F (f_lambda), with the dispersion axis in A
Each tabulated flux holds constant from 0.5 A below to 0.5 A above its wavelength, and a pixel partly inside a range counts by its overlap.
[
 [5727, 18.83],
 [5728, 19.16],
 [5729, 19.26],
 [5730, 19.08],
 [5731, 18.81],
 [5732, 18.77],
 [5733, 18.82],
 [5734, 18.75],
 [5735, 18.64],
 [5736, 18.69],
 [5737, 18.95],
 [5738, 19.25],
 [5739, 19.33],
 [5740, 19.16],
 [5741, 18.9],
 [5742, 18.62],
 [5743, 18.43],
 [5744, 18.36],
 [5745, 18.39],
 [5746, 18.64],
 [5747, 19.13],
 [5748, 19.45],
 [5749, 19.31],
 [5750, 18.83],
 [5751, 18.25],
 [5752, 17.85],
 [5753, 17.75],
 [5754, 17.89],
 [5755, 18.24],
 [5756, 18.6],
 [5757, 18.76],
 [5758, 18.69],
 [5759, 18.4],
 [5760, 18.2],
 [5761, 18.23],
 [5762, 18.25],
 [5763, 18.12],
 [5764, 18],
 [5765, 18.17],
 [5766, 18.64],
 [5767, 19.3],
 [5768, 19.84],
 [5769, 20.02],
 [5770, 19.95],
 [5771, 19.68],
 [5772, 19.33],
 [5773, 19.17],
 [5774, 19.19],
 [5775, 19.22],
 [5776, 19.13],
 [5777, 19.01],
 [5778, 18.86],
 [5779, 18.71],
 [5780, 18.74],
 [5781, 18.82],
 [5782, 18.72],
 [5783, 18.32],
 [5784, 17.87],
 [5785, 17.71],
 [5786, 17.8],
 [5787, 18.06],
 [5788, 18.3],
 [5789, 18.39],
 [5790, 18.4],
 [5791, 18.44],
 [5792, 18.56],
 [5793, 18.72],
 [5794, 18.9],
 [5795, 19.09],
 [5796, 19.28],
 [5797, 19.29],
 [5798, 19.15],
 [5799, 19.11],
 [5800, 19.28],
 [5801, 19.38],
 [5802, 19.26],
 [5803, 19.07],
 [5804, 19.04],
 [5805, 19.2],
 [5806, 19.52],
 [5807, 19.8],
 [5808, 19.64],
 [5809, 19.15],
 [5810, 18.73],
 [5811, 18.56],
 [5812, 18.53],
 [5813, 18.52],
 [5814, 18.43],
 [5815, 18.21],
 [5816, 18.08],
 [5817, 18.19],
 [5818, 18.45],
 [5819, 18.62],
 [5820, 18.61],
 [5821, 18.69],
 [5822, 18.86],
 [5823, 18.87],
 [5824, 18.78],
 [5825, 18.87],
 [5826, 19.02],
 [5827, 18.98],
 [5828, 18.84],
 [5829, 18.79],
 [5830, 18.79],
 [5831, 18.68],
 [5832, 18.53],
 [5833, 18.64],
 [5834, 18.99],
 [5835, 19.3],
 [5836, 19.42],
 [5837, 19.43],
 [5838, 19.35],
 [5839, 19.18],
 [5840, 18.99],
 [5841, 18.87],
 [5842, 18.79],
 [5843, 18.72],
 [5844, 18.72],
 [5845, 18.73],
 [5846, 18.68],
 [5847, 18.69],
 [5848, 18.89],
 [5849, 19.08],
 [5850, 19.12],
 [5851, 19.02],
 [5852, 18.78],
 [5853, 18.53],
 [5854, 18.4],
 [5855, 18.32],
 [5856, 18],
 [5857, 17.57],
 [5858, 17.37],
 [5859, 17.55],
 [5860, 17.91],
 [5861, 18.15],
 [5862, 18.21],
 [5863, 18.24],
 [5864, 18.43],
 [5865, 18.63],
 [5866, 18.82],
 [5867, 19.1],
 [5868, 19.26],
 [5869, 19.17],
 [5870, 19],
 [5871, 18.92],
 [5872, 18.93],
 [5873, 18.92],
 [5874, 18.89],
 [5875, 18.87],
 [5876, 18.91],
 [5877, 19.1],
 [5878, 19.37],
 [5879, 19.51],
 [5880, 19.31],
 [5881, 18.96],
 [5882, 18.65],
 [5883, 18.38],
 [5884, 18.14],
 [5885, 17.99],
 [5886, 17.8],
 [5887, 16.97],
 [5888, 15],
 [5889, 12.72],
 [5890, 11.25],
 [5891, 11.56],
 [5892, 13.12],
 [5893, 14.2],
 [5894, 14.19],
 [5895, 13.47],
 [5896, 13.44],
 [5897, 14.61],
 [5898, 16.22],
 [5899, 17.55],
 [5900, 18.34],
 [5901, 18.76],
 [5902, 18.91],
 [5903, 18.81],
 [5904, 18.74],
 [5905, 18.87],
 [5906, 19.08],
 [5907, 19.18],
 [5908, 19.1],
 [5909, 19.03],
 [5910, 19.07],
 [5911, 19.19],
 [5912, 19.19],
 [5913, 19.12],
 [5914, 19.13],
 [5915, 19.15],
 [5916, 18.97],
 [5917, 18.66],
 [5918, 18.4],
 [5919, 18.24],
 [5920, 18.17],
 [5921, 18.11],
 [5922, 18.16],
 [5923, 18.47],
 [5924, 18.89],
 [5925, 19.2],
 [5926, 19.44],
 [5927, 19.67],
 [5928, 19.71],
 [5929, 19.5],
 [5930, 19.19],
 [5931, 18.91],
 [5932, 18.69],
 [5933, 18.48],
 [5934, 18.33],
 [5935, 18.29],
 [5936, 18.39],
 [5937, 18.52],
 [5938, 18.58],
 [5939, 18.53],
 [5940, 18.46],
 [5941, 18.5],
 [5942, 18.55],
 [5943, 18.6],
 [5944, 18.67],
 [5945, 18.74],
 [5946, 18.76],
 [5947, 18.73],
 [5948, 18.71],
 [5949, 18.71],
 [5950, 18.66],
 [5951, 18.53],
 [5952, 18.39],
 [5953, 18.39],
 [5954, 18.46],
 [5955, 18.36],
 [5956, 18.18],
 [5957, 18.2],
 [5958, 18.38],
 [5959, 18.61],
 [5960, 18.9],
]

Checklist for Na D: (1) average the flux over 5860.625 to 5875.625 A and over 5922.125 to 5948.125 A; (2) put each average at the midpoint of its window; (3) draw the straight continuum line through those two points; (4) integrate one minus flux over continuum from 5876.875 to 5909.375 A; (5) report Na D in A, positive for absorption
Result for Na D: 3.2 A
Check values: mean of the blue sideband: 18.8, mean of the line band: 16.9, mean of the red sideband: 18.8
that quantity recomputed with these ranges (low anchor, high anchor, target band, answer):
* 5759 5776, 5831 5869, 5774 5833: 0.2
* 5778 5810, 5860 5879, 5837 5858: 0.1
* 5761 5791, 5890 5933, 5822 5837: -0.4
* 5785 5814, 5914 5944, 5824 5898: 3.3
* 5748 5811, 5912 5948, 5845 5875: 0.3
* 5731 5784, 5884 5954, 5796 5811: -0.6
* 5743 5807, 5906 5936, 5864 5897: 2.9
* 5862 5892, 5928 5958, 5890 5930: 1.0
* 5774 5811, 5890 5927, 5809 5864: -0.7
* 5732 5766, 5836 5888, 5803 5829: -0.3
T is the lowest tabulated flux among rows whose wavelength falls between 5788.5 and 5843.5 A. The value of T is 18.08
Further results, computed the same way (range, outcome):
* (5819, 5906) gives 11.25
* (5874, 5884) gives 18.14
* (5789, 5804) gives 18.39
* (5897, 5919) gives 14.61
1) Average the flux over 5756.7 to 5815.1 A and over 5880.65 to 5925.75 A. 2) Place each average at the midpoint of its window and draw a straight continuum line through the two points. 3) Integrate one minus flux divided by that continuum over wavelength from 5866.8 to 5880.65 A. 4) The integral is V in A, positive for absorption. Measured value -1.0 A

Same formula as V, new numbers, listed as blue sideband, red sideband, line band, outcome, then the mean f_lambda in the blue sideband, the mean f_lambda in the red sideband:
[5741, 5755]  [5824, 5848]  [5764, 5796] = -0.2 A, 18.5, 18.9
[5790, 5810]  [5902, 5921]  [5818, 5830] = 0.2 A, 19.1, 18.9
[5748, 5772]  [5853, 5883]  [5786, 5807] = -0.3 A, 18.7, 18.6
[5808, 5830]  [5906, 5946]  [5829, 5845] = -0.2 A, 18.7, 18.8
